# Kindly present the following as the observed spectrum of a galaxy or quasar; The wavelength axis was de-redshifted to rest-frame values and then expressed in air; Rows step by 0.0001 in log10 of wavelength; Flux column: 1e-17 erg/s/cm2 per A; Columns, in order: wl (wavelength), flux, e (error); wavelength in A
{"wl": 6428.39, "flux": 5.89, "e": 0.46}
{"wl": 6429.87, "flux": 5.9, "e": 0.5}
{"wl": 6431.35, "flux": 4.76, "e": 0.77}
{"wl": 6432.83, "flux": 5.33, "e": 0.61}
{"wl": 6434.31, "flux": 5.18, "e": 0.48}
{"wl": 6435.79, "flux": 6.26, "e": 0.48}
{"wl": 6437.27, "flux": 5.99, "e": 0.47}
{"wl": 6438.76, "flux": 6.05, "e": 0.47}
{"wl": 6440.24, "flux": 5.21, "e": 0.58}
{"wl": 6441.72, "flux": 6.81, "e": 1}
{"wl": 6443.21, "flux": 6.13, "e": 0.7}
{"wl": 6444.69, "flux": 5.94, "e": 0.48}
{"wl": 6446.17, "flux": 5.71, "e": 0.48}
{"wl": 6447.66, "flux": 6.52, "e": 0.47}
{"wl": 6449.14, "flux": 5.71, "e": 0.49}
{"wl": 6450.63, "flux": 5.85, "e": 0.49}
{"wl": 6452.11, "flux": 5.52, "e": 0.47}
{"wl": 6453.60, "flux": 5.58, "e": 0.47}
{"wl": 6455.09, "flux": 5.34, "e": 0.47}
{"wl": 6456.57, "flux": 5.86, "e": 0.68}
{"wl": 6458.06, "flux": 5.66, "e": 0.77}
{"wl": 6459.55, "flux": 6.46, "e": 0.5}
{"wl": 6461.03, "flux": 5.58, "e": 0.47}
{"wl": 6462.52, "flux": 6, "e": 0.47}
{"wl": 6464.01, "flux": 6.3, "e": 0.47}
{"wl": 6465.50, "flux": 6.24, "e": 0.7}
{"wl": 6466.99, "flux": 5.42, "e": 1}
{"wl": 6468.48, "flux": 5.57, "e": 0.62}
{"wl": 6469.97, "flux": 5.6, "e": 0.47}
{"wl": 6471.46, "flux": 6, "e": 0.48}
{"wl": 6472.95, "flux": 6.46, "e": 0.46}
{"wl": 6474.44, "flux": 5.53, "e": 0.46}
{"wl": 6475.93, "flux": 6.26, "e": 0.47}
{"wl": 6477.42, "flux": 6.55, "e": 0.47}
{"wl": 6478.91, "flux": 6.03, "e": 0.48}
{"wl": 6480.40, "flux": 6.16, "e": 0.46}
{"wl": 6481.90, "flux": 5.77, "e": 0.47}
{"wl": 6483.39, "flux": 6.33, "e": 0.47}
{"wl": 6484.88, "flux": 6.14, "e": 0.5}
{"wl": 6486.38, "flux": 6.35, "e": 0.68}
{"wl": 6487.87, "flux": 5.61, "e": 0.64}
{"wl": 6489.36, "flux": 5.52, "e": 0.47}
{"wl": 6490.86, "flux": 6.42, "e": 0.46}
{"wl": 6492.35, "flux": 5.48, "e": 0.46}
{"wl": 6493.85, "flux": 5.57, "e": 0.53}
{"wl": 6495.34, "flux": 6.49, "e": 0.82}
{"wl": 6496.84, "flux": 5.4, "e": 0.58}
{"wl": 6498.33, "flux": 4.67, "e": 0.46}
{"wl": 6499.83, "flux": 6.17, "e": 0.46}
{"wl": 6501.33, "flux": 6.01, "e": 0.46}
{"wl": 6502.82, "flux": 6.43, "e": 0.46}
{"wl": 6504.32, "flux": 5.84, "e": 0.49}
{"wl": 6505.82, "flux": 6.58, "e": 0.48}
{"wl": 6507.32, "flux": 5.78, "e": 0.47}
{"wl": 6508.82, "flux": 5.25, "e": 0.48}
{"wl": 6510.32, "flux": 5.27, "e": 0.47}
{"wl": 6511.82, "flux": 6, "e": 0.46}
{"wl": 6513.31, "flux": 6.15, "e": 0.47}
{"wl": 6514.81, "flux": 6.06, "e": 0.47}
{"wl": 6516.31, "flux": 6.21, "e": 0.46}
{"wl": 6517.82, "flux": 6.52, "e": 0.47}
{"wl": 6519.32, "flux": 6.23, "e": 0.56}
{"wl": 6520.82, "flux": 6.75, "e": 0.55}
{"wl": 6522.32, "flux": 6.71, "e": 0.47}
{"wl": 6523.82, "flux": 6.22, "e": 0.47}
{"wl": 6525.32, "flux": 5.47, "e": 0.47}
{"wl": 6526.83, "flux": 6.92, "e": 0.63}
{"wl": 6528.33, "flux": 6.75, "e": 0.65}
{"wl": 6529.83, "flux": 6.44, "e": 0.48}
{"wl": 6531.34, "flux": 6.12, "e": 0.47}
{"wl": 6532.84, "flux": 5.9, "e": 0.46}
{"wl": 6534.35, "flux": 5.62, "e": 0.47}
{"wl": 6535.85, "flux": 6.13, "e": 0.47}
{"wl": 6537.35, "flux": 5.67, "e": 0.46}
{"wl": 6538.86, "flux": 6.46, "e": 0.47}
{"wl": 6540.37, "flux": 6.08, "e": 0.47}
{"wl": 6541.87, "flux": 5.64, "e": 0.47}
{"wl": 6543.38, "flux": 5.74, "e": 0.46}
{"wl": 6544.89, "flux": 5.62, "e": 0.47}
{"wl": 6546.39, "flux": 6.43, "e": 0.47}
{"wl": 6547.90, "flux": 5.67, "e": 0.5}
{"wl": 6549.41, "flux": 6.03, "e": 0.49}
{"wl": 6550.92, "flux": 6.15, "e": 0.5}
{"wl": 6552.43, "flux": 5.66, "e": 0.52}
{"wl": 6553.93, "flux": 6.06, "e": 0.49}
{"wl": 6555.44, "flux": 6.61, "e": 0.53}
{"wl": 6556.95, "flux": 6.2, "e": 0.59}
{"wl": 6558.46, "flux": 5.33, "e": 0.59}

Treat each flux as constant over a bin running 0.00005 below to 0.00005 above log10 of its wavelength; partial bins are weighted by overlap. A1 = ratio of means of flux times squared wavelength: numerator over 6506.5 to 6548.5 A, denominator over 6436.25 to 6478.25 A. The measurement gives 1.0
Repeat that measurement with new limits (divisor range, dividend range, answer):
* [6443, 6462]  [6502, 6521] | 1.06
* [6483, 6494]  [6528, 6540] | 1.04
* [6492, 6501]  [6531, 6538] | 1.05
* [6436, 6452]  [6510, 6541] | 1.06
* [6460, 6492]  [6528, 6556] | 1.03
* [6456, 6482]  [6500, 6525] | 1.04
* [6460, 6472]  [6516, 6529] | 1.12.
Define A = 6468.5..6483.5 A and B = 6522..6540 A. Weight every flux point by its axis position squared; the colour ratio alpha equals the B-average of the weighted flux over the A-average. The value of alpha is 1.04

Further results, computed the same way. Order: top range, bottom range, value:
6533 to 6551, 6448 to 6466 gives 1.04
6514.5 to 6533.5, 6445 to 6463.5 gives 1.11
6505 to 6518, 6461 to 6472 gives 1.03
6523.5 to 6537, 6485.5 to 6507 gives 1.06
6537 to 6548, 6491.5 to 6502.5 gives 1.05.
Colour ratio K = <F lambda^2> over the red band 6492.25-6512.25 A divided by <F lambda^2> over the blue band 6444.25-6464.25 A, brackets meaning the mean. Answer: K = 1.00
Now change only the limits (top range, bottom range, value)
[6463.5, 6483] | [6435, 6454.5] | 1.02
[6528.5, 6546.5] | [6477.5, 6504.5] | 1.03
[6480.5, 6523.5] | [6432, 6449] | 1.03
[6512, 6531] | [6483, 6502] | 1.10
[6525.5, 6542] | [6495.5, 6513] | 1.07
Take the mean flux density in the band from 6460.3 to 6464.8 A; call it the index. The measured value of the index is 5.96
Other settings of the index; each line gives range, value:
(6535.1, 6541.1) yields 6.08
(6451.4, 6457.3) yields 5.57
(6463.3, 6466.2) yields 6.27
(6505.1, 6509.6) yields 5.86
